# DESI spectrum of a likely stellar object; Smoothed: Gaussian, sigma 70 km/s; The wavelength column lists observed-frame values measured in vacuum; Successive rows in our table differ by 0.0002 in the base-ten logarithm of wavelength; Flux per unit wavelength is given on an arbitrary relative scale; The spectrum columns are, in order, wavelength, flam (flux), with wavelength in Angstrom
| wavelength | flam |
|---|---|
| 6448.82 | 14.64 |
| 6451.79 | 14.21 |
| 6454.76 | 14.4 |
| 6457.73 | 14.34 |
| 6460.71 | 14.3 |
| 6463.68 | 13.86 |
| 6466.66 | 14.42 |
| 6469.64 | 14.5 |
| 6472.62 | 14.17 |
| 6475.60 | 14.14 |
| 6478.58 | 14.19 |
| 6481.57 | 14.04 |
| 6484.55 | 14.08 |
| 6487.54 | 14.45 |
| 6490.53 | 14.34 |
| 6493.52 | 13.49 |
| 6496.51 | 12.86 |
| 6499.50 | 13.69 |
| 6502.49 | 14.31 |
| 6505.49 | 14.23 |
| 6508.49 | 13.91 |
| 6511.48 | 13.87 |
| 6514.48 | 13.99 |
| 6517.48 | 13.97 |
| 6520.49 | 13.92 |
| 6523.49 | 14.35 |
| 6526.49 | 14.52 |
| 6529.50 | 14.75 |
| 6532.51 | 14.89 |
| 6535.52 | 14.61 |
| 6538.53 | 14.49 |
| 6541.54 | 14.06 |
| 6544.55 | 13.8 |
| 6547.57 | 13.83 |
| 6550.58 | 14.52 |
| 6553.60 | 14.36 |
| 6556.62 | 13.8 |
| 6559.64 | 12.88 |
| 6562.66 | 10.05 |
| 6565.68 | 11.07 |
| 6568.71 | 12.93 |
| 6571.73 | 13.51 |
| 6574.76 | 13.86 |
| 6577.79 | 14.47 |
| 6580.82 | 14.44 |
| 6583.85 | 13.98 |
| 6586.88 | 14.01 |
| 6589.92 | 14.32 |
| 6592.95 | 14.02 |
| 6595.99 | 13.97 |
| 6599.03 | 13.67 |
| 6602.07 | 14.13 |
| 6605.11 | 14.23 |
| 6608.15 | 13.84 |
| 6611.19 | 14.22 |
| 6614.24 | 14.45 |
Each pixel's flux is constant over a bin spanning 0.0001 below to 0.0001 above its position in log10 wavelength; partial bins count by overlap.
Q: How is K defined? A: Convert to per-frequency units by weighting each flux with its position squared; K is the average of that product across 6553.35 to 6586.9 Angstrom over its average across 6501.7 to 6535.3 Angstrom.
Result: 0.9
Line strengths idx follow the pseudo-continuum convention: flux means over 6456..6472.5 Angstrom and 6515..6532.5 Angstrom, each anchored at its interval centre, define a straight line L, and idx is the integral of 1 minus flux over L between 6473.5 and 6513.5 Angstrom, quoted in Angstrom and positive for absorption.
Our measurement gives 0.9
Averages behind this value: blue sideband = 14.3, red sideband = 14.3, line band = 14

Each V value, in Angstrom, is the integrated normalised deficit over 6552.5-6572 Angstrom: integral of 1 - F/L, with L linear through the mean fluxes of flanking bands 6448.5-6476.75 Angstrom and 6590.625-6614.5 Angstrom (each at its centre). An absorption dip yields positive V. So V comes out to 2.1 Angstrom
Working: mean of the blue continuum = 14.3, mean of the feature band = 12.6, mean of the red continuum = 14.1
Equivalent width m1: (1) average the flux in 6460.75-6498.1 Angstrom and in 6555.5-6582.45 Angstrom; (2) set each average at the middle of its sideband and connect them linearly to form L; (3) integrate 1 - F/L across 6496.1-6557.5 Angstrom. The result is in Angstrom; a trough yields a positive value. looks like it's -3.0 Angstrom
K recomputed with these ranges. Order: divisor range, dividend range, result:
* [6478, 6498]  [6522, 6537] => 1.07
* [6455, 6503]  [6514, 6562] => 1.02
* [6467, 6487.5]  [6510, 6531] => 1.01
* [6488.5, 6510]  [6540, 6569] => 0.96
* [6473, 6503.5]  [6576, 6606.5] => 1.04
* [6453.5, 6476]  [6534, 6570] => 0.96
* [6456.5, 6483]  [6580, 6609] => 1.03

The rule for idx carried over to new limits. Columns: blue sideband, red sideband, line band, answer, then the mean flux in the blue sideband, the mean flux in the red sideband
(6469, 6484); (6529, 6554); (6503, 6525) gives 0.4 Angstrom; 14.2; 14.4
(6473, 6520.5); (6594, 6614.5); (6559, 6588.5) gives 1.9 Angstrom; 14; 14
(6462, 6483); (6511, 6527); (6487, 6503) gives 0.4 Angstrom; 14.2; 14.1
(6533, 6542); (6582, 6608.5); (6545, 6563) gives 1.1 Angstrom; 14.5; 14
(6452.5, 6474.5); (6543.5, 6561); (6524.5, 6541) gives -0.8 Angstrom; 14.3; 13.9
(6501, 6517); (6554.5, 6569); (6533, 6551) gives -1.9 Angstrom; 14.1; 12.2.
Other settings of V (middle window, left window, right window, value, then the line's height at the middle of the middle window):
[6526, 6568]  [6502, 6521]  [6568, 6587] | 0.9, 14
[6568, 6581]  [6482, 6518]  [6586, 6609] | 0.2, 14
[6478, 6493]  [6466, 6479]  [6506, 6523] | 0.0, 14.2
